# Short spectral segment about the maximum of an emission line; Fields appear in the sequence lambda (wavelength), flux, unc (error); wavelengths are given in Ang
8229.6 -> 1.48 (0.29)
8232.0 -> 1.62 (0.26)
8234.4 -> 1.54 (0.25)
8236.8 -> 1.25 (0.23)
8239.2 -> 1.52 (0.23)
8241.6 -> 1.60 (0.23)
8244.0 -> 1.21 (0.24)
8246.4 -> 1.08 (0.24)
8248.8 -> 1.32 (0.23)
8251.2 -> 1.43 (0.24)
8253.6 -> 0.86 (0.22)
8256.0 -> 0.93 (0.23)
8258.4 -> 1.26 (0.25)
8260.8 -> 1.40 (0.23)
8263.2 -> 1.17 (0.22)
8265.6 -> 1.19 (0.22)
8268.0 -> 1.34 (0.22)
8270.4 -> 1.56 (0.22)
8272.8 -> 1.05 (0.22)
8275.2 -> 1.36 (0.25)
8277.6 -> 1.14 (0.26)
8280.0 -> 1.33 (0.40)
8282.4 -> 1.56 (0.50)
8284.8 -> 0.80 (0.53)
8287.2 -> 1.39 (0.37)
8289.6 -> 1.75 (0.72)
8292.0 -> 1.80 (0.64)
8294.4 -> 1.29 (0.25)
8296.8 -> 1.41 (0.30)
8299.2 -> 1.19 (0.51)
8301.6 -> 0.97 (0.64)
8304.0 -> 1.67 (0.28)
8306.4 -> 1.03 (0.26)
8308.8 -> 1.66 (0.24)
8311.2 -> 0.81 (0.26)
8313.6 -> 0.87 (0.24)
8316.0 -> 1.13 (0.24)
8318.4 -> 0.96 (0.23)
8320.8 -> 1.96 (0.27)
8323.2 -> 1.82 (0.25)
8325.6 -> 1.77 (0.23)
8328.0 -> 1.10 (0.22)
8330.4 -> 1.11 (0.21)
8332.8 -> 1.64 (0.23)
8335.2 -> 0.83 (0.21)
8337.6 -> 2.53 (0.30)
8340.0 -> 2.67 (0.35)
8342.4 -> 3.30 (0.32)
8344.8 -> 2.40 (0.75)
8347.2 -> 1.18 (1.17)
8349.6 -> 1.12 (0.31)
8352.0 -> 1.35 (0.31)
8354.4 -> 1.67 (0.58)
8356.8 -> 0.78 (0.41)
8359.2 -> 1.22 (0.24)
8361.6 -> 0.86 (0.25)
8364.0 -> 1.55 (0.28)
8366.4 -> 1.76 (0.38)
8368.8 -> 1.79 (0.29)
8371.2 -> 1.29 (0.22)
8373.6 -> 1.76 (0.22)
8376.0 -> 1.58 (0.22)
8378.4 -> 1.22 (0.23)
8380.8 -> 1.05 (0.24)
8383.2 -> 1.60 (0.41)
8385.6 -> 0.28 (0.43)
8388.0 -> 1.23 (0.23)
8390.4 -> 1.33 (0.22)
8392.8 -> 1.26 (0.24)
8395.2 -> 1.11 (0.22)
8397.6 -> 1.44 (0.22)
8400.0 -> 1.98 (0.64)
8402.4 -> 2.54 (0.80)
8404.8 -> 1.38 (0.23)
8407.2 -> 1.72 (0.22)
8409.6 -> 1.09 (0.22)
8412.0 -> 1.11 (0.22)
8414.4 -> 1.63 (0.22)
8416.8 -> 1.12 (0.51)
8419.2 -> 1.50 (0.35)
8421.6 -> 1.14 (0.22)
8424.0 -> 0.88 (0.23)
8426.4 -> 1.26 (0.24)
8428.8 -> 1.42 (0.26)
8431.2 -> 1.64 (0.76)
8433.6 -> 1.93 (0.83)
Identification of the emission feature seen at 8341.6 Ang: H-alpha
